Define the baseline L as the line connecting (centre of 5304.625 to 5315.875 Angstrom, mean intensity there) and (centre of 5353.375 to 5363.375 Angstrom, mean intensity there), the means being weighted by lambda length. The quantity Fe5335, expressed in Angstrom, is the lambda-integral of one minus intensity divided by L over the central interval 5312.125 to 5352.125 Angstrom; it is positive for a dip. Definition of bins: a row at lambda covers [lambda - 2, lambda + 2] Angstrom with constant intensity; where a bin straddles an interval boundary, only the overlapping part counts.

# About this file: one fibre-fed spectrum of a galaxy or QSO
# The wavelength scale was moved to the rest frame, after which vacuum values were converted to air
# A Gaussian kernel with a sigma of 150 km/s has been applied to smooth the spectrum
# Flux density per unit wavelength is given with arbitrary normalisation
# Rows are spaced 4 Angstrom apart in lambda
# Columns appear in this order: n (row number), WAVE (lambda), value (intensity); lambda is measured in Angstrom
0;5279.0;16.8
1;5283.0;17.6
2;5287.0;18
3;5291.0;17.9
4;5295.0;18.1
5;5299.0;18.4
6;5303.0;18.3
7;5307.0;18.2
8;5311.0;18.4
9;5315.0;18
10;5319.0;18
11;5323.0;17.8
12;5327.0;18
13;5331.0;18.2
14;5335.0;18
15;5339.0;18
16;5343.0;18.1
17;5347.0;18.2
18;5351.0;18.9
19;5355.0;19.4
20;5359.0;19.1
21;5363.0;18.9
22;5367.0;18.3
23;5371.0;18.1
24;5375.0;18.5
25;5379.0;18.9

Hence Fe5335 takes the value 1.16 Angstrom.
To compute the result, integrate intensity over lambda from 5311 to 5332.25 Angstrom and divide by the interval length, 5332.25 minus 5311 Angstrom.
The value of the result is 18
